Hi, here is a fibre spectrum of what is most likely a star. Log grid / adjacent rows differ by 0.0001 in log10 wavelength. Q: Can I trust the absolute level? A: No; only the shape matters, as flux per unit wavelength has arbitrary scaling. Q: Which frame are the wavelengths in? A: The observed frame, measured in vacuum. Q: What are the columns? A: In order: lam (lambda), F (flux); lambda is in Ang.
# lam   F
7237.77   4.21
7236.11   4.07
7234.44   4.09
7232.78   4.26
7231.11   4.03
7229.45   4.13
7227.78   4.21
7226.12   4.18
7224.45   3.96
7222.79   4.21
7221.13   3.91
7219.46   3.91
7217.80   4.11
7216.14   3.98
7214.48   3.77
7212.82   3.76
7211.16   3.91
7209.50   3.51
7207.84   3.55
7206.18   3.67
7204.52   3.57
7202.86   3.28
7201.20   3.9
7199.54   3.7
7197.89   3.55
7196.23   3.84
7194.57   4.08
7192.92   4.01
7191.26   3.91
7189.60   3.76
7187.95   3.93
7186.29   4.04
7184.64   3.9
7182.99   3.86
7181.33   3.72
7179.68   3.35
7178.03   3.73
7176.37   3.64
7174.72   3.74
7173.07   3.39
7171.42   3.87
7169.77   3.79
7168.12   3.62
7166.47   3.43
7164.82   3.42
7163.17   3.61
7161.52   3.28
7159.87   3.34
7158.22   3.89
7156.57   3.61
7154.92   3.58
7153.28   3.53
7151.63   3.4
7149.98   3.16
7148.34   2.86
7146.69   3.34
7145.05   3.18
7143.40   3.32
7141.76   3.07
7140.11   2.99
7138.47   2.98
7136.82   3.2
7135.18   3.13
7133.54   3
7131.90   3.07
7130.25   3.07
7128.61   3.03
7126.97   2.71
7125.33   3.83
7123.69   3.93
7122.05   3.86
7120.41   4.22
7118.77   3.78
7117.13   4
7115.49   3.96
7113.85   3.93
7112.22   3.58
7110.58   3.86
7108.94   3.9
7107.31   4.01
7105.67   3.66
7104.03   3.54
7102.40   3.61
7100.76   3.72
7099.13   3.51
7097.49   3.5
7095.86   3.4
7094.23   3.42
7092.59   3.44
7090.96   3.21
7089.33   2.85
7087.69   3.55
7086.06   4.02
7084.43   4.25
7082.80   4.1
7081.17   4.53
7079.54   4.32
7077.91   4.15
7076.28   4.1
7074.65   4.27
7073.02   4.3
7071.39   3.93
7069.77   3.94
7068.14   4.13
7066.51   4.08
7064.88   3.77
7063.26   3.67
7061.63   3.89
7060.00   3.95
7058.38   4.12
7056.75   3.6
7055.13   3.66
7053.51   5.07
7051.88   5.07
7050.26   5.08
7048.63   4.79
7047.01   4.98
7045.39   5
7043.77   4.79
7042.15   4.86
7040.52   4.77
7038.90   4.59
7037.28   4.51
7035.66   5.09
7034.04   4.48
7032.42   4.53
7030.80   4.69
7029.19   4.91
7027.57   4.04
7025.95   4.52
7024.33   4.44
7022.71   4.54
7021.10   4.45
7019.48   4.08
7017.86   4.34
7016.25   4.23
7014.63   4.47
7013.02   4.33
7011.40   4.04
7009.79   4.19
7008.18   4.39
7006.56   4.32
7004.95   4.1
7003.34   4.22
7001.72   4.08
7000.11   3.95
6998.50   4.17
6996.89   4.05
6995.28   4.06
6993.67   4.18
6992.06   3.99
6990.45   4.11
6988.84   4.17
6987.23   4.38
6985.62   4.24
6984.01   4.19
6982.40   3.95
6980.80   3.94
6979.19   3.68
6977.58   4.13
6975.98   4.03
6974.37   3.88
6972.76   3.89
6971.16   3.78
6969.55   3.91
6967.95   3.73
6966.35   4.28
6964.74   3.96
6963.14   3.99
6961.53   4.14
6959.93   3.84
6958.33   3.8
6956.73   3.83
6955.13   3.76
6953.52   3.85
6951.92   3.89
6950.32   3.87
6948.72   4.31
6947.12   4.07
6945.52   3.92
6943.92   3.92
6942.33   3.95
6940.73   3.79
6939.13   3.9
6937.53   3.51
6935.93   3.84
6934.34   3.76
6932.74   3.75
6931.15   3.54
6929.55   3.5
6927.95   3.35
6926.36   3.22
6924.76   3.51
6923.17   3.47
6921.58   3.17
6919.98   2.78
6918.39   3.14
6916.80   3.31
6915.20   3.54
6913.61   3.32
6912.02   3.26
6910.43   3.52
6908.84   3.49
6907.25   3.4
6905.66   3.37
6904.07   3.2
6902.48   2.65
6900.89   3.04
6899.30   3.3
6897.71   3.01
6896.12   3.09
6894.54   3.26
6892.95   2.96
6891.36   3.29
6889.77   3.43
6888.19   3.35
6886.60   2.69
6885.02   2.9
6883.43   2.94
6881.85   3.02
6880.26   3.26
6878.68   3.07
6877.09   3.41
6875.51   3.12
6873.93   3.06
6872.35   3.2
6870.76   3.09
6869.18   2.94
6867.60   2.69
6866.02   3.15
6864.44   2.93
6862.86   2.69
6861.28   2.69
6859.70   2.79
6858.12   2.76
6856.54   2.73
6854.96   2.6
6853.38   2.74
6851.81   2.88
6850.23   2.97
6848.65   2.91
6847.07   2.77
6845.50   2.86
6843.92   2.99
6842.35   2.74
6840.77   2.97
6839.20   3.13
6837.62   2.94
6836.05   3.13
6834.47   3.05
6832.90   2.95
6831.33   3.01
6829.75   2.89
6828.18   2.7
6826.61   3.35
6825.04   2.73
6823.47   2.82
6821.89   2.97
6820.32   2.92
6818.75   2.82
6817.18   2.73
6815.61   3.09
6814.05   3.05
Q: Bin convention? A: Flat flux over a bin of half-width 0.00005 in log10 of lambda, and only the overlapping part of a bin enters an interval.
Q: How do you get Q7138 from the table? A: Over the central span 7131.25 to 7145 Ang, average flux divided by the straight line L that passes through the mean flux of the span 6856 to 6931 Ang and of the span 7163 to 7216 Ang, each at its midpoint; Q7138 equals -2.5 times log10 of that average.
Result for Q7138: 0.17 mag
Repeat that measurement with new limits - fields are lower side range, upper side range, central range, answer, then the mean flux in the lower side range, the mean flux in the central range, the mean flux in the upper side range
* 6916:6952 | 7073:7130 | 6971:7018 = -0.12 mag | 3.62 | 4.12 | 3.76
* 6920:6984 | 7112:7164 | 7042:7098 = -0.15 mag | 3.8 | 4.1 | 3.42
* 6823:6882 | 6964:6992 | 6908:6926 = 0.06 mag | 2.94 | 3.32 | 4.01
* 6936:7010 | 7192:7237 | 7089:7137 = 0.12 mag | 4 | 3.54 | 3.9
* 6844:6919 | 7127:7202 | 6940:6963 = -0.23 mag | 3.06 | 3.93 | 3.5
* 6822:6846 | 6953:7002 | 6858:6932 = 0.08 mag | 2.95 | 3.15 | 4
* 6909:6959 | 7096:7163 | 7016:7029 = -0.22 mag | 3.62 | 4.36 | 3.48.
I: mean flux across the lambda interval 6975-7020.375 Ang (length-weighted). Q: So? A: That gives 4.14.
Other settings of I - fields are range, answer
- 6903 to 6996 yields 3.76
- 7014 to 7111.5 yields 4.17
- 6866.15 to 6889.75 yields 3.07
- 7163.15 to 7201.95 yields 3.74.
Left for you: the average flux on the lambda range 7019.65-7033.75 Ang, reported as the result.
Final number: 4.49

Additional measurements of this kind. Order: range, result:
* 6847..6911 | 3.03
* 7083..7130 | 3.65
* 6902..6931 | 3.3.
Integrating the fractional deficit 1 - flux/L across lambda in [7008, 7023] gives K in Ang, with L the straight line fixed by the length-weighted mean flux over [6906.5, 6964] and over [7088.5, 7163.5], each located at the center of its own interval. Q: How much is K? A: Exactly -3.1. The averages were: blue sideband 3.65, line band 4.3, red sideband 3.46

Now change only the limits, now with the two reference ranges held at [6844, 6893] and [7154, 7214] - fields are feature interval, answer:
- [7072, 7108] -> -3.3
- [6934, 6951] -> -4.1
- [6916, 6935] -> -1.7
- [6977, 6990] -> -3.4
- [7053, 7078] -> -4.4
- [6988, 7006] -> -4.7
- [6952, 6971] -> -4.4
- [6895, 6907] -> -0.3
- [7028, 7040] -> -4.8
